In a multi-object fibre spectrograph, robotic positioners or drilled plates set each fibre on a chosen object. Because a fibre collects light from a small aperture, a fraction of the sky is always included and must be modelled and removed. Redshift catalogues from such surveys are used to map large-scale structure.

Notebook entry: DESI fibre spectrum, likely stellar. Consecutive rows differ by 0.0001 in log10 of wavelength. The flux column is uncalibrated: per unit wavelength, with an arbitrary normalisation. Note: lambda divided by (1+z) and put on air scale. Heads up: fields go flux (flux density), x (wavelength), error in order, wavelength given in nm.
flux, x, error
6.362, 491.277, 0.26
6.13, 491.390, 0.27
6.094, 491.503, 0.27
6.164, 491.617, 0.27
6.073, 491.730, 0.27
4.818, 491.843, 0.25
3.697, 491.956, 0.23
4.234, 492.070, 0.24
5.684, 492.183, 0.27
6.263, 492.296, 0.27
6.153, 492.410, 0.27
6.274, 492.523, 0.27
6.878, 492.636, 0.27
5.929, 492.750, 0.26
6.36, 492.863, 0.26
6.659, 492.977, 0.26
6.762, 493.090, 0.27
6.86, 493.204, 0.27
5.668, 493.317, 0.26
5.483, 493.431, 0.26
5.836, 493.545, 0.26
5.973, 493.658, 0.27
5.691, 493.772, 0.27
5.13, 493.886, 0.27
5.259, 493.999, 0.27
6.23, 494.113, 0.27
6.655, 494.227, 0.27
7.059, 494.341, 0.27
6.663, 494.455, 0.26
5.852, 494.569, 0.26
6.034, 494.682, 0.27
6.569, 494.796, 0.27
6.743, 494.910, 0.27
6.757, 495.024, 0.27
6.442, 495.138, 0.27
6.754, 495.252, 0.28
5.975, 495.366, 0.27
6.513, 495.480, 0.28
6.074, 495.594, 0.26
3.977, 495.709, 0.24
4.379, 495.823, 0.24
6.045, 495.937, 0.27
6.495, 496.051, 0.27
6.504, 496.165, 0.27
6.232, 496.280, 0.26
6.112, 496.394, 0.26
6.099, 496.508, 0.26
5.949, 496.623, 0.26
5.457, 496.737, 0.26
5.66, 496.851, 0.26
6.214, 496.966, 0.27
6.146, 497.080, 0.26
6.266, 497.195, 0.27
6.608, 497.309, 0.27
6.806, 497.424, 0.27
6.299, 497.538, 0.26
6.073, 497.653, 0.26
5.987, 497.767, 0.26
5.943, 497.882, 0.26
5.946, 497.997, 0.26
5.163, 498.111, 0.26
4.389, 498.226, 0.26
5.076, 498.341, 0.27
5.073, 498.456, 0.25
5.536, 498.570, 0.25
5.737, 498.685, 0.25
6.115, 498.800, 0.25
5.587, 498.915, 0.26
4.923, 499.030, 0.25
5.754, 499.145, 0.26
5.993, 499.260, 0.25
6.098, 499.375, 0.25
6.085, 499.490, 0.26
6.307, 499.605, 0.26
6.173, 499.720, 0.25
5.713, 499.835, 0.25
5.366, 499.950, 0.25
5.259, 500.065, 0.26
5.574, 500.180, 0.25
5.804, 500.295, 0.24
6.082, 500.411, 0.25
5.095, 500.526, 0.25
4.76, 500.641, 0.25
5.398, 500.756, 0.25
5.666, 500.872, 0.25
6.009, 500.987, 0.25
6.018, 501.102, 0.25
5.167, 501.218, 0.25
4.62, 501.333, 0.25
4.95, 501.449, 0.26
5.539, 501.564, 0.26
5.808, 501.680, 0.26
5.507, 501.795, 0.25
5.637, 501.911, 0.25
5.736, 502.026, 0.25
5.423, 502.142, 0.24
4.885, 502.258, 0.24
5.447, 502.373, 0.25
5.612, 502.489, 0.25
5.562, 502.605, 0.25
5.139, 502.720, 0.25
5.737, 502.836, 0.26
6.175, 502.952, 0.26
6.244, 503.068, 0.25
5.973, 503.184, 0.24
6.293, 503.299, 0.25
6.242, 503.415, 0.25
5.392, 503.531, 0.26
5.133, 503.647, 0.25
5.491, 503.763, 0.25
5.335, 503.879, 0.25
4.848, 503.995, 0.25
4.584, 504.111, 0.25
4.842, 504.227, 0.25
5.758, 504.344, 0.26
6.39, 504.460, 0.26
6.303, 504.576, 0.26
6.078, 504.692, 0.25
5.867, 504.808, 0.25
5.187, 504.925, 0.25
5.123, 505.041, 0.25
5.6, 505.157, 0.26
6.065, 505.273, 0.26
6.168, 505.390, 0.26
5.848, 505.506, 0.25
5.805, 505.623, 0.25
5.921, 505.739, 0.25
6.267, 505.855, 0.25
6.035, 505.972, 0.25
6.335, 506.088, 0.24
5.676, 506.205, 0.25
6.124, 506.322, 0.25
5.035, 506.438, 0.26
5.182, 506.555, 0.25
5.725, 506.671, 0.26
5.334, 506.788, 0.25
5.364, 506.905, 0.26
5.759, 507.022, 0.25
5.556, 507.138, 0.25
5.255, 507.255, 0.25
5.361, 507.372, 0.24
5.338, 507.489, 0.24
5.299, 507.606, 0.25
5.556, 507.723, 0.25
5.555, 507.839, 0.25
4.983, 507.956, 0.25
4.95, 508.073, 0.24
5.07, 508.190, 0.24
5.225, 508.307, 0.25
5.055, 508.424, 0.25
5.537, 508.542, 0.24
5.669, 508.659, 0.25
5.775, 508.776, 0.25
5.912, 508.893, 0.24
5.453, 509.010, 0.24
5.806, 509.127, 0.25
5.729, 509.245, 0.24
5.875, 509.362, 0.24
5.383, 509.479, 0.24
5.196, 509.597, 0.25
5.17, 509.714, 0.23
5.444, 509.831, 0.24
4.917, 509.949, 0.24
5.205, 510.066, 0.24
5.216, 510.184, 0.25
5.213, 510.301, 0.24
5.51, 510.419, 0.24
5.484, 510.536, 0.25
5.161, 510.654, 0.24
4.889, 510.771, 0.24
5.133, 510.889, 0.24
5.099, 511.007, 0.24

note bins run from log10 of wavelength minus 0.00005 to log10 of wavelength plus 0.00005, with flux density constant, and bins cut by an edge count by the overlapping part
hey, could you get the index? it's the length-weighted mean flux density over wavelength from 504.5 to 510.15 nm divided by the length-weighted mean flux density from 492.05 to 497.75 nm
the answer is 0.91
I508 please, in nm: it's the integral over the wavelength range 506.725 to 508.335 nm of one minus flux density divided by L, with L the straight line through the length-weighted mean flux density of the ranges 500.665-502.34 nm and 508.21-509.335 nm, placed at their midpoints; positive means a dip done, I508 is 0.06 nm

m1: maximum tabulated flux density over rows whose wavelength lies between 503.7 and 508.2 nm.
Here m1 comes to 6.39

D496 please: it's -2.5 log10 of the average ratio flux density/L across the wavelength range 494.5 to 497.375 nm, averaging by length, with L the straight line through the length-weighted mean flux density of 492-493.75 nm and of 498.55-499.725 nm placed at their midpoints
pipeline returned -0.02 mag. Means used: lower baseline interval 6.04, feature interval 6.08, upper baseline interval 5.84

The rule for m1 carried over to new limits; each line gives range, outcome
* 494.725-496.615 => 6.757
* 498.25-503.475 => 6.307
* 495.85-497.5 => 6.806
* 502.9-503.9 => 6.293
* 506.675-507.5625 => 5.759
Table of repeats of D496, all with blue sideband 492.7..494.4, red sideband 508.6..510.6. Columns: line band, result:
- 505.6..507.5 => -0.01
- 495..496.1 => 0.02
